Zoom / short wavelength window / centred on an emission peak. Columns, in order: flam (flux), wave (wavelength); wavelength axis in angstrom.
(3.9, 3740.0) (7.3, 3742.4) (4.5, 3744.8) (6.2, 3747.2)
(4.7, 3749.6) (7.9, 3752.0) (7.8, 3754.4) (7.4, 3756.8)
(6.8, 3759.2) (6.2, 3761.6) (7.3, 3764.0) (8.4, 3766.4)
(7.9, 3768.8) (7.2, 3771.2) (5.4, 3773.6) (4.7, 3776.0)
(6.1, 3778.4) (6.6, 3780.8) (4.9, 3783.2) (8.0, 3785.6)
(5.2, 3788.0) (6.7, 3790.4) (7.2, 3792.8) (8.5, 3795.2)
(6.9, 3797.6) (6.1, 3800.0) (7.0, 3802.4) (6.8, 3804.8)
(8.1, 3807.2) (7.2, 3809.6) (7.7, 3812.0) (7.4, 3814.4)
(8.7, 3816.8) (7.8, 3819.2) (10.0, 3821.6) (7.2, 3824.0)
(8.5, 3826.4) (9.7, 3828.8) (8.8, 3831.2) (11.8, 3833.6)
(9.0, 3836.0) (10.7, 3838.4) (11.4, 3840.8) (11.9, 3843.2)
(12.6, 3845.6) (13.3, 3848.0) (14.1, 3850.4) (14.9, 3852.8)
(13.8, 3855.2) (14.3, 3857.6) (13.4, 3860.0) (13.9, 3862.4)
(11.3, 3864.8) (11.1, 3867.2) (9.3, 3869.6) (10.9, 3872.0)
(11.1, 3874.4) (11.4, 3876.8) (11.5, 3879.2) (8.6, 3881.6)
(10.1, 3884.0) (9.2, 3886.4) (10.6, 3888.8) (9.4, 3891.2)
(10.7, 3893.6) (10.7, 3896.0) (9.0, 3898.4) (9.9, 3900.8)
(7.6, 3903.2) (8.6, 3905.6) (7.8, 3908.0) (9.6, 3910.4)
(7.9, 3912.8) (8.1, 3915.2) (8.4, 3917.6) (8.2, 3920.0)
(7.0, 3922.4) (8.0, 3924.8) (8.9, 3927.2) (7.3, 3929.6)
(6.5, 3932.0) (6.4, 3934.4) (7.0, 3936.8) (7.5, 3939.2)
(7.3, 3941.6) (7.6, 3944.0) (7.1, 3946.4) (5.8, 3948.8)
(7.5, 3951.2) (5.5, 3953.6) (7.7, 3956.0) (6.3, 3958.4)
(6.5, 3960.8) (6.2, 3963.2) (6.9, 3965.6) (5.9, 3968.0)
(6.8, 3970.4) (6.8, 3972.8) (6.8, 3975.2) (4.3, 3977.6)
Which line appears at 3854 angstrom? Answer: C IV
